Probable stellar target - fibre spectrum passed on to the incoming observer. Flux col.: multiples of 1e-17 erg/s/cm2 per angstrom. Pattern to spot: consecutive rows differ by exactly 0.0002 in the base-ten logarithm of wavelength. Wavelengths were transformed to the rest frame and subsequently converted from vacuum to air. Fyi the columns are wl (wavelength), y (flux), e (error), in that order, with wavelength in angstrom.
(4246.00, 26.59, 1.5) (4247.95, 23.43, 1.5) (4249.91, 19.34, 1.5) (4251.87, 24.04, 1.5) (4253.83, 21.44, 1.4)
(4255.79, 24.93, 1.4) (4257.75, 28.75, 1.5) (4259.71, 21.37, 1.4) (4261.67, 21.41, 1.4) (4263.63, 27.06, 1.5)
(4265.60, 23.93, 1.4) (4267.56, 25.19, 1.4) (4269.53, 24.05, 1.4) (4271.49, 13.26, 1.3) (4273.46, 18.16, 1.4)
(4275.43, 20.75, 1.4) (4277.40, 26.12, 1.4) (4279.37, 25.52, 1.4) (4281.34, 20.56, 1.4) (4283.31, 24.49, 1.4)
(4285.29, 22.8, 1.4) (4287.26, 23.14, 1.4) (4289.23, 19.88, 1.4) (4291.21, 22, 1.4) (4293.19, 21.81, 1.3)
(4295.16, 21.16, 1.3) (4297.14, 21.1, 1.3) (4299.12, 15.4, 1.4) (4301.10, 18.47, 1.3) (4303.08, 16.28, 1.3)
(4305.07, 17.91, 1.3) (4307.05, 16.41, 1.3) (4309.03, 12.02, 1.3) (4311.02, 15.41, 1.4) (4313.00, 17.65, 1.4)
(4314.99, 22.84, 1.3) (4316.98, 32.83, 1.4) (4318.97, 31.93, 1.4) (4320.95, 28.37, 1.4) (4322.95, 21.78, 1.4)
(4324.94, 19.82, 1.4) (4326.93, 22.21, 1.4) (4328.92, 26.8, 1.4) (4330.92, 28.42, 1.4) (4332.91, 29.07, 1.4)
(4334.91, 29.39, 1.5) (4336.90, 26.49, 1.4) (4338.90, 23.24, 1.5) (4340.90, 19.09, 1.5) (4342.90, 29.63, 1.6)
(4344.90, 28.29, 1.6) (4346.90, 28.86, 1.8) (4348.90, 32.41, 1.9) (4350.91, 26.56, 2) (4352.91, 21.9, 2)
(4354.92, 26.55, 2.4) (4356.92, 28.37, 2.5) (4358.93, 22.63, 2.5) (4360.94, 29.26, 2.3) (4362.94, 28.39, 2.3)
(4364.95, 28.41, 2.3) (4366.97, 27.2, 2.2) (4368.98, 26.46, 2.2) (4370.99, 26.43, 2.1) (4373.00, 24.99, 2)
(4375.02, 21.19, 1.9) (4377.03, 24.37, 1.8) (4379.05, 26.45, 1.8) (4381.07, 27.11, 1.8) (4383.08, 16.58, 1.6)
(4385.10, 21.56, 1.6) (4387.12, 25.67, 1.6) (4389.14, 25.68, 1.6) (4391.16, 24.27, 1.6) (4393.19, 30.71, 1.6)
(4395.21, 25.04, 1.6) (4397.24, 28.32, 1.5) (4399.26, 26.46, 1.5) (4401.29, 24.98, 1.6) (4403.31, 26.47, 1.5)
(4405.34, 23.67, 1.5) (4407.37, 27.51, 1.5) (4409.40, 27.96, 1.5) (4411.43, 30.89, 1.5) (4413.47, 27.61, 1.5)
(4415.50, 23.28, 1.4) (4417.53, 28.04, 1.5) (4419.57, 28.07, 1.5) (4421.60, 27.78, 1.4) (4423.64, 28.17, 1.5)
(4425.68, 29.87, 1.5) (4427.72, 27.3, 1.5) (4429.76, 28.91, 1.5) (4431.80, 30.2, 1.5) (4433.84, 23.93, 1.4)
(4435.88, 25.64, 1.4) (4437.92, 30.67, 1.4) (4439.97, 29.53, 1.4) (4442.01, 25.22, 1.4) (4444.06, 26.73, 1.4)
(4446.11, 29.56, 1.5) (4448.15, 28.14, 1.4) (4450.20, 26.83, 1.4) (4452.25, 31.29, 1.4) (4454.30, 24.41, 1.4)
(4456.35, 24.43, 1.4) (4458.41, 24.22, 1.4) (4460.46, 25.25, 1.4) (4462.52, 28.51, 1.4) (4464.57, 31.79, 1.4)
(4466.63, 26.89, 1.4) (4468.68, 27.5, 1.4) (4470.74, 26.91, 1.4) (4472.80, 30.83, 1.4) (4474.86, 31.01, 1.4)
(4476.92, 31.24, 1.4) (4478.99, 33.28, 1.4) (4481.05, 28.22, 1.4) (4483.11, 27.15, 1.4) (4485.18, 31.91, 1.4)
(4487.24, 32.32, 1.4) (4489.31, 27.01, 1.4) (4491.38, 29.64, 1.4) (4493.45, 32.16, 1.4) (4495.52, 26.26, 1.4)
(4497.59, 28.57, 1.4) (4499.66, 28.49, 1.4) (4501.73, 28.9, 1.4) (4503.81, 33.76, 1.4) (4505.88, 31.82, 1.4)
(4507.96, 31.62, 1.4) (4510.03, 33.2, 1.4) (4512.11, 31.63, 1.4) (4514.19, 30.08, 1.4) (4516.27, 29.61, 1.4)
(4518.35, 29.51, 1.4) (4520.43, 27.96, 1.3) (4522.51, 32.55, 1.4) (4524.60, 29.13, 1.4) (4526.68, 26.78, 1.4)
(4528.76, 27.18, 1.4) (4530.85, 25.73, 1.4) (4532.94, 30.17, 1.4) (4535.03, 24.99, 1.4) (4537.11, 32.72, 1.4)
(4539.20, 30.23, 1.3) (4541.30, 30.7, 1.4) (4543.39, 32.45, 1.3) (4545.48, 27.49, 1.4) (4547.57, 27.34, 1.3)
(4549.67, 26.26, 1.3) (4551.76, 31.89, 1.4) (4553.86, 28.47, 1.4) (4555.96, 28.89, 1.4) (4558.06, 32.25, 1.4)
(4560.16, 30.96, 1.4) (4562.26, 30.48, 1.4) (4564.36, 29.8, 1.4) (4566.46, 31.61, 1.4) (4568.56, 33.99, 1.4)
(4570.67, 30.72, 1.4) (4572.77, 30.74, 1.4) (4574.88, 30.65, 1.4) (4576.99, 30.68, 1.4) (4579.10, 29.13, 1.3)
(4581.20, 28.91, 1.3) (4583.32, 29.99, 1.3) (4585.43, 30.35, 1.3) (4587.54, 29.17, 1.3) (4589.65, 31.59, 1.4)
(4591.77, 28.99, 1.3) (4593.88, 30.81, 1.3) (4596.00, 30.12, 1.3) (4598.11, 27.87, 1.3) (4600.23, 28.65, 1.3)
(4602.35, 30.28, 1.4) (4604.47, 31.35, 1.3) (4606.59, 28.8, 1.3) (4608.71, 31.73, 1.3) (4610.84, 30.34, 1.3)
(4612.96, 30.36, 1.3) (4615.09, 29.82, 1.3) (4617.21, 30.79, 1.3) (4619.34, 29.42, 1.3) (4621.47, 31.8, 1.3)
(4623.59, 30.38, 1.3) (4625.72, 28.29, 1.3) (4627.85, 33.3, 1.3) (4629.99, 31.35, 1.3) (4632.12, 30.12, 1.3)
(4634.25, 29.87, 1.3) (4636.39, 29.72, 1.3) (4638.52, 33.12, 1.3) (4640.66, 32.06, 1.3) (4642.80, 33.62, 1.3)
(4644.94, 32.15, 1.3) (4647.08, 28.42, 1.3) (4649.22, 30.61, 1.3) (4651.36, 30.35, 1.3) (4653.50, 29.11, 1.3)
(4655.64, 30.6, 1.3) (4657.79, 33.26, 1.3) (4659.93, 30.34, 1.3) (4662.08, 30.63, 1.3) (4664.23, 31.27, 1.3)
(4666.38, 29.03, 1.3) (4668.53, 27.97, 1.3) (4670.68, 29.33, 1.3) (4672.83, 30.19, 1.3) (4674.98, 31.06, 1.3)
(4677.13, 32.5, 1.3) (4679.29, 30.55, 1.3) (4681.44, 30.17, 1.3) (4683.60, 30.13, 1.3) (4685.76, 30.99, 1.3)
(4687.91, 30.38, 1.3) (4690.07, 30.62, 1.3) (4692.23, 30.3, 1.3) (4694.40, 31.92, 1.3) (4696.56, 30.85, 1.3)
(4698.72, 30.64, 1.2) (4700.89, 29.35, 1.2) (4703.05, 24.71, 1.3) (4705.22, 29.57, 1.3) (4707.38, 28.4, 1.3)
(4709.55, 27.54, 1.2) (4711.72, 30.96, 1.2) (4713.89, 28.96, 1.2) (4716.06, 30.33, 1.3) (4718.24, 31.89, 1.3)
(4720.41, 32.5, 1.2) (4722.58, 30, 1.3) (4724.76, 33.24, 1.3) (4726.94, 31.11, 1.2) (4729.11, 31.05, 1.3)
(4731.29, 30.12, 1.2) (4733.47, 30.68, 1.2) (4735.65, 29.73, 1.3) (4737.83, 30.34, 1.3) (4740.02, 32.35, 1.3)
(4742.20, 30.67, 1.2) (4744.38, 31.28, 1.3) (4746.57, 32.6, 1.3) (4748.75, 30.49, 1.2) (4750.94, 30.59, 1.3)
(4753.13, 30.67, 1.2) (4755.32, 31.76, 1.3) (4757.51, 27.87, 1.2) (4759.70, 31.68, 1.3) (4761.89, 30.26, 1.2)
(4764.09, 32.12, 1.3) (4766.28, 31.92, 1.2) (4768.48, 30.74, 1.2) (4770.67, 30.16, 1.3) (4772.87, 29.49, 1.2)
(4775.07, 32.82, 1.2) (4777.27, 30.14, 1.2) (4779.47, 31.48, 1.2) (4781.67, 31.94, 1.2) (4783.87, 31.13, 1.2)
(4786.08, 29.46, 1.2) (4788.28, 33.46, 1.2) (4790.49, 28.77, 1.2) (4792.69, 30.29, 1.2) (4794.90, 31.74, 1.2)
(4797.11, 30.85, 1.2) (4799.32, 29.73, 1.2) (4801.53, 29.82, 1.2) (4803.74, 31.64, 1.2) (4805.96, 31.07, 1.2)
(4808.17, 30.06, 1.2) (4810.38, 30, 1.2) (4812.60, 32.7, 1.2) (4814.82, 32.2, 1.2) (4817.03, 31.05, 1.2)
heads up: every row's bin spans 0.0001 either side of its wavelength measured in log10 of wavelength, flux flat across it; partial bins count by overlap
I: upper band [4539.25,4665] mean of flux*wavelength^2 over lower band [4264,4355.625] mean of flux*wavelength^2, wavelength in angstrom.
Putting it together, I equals 1.5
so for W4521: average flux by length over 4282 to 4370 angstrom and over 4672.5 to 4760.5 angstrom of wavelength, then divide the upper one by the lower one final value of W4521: 1.27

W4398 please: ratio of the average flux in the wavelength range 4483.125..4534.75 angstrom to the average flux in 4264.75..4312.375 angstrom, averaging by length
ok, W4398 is 1.47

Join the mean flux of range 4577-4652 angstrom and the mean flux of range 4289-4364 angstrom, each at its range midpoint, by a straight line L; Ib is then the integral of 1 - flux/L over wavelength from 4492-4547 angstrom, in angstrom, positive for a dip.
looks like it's -3.0 angstrom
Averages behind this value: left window 23.8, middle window 29.7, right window 30.4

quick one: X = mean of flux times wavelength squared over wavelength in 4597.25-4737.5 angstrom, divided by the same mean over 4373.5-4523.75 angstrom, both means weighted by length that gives 1.20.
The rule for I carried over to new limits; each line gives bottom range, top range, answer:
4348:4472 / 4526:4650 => 1.22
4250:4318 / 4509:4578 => 1.57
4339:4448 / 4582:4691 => 1.27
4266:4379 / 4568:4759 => 1.50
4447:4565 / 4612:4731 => 1.12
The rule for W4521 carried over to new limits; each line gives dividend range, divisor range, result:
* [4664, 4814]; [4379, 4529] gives 1.09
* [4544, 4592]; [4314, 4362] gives 1.13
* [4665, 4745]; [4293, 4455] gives 1.19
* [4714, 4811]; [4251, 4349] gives 1.34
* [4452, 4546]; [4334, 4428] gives 1.11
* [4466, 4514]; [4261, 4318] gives 1.43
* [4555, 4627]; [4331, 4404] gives 1.16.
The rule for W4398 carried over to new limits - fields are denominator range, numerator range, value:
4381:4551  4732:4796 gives 1.10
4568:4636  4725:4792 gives 1.02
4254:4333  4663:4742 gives 1.37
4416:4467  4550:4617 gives 1.10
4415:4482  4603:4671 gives 1.09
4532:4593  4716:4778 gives 1.03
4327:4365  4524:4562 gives 1.08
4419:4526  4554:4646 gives 1.06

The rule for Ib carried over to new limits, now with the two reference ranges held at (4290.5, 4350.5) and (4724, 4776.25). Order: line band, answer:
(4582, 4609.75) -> -1.7 angstrom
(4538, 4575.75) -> -3.8 angstrom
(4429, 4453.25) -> -2.5 angstrom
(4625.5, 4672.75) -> -2.5 angstrom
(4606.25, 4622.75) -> -1.1 angstrom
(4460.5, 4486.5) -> -3.4 angstrom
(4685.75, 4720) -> 0.3 angstrom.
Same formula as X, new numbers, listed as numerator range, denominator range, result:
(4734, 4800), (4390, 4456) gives 1.31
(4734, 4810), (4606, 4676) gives 1.07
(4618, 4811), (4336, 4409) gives 1.38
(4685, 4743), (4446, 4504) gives 1.17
